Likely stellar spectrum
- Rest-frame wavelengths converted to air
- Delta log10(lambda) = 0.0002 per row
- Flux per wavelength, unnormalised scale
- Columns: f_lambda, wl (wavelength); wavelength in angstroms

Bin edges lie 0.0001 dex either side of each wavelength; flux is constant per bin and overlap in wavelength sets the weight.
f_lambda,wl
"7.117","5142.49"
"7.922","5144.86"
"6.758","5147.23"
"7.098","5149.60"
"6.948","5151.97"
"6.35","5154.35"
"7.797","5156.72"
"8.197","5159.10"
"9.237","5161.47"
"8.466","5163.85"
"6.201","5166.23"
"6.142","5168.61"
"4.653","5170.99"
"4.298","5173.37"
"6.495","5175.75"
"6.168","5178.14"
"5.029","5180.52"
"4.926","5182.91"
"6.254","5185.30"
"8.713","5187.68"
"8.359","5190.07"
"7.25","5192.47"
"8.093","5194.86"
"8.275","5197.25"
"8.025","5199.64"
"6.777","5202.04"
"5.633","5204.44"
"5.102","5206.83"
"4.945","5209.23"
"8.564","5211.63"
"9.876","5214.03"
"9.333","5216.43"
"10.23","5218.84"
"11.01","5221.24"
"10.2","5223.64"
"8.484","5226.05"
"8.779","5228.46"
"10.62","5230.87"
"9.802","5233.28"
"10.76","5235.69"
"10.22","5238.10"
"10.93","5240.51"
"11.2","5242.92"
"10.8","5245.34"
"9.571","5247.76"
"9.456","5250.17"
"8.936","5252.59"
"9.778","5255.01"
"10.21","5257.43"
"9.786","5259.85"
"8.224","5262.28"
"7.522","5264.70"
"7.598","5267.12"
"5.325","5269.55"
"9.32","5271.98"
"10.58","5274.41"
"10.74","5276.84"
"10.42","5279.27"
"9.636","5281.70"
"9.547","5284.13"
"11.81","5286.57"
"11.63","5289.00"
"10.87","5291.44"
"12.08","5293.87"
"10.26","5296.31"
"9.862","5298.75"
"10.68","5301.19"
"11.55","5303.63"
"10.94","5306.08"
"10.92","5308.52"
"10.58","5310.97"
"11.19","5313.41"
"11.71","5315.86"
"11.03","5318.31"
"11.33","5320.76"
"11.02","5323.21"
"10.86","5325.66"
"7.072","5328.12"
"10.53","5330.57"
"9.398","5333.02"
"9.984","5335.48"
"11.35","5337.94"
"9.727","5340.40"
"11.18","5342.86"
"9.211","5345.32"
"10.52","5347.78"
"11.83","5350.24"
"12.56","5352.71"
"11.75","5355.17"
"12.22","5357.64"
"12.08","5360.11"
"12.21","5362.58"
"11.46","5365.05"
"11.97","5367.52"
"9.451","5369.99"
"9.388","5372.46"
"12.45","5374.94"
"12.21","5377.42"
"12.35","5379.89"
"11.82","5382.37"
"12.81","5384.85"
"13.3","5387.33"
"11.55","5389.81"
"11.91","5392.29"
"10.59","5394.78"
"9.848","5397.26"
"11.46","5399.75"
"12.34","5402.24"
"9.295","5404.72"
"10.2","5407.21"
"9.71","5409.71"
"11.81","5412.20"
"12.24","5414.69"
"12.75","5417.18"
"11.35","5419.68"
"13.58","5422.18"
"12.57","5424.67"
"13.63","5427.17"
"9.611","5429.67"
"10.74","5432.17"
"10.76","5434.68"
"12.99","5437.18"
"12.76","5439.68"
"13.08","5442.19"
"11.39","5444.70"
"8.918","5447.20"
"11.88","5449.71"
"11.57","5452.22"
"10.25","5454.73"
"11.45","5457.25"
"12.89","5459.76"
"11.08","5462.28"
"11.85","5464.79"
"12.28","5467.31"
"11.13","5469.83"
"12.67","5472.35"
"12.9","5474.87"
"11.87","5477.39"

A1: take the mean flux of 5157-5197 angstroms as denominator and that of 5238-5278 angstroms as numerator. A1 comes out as 1.37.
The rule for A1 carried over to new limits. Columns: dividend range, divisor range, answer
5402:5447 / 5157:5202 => 1.68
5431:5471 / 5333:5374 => 1.05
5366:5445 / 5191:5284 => 1.29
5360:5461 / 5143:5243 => 1.48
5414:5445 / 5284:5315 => 1.11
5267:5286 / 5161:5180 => 1.48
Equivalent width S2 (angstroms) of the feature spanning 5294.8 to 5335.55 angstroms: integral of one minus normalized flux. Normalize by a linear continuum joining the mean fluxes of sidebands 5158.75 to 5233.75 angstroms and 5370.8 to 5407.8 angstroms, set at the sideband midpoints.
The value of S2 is -2.45 angstroms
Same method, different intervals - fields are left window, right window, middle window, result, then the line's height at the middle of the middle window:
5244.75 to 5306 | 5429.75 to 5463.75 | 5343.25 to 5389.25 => -4.0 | 10.7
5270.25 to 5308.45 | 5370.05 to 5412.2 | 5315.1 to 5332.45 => 0.6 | 10.8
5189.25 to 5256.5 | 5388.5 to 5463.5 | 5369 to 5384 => -0.7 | 10.9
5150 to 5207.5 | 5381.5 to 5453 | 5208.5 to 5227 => -3.8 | 7.61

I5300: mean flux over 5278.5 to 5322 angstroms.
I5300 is 10.9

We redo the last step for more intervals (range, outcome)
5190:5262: 9.04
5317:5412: 11.1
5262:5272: 7.34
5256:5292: 9.53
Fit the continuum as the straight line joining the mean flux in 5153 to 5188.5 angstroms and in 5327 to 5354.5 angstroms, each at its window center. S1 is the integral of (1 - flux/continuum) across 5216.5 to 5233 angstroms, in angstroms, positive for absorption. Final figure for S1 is -4.4 angstroms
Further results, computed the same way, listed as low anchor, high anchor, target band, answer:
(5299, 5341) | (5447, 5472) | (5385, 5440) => -2.08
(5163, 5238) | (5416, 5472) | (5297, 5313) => -2.23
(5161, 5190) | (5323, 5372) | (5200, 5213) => 1.47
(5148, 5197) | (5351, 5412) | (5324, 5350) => 1.03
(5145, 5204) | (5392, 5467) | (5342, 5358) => -1.91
